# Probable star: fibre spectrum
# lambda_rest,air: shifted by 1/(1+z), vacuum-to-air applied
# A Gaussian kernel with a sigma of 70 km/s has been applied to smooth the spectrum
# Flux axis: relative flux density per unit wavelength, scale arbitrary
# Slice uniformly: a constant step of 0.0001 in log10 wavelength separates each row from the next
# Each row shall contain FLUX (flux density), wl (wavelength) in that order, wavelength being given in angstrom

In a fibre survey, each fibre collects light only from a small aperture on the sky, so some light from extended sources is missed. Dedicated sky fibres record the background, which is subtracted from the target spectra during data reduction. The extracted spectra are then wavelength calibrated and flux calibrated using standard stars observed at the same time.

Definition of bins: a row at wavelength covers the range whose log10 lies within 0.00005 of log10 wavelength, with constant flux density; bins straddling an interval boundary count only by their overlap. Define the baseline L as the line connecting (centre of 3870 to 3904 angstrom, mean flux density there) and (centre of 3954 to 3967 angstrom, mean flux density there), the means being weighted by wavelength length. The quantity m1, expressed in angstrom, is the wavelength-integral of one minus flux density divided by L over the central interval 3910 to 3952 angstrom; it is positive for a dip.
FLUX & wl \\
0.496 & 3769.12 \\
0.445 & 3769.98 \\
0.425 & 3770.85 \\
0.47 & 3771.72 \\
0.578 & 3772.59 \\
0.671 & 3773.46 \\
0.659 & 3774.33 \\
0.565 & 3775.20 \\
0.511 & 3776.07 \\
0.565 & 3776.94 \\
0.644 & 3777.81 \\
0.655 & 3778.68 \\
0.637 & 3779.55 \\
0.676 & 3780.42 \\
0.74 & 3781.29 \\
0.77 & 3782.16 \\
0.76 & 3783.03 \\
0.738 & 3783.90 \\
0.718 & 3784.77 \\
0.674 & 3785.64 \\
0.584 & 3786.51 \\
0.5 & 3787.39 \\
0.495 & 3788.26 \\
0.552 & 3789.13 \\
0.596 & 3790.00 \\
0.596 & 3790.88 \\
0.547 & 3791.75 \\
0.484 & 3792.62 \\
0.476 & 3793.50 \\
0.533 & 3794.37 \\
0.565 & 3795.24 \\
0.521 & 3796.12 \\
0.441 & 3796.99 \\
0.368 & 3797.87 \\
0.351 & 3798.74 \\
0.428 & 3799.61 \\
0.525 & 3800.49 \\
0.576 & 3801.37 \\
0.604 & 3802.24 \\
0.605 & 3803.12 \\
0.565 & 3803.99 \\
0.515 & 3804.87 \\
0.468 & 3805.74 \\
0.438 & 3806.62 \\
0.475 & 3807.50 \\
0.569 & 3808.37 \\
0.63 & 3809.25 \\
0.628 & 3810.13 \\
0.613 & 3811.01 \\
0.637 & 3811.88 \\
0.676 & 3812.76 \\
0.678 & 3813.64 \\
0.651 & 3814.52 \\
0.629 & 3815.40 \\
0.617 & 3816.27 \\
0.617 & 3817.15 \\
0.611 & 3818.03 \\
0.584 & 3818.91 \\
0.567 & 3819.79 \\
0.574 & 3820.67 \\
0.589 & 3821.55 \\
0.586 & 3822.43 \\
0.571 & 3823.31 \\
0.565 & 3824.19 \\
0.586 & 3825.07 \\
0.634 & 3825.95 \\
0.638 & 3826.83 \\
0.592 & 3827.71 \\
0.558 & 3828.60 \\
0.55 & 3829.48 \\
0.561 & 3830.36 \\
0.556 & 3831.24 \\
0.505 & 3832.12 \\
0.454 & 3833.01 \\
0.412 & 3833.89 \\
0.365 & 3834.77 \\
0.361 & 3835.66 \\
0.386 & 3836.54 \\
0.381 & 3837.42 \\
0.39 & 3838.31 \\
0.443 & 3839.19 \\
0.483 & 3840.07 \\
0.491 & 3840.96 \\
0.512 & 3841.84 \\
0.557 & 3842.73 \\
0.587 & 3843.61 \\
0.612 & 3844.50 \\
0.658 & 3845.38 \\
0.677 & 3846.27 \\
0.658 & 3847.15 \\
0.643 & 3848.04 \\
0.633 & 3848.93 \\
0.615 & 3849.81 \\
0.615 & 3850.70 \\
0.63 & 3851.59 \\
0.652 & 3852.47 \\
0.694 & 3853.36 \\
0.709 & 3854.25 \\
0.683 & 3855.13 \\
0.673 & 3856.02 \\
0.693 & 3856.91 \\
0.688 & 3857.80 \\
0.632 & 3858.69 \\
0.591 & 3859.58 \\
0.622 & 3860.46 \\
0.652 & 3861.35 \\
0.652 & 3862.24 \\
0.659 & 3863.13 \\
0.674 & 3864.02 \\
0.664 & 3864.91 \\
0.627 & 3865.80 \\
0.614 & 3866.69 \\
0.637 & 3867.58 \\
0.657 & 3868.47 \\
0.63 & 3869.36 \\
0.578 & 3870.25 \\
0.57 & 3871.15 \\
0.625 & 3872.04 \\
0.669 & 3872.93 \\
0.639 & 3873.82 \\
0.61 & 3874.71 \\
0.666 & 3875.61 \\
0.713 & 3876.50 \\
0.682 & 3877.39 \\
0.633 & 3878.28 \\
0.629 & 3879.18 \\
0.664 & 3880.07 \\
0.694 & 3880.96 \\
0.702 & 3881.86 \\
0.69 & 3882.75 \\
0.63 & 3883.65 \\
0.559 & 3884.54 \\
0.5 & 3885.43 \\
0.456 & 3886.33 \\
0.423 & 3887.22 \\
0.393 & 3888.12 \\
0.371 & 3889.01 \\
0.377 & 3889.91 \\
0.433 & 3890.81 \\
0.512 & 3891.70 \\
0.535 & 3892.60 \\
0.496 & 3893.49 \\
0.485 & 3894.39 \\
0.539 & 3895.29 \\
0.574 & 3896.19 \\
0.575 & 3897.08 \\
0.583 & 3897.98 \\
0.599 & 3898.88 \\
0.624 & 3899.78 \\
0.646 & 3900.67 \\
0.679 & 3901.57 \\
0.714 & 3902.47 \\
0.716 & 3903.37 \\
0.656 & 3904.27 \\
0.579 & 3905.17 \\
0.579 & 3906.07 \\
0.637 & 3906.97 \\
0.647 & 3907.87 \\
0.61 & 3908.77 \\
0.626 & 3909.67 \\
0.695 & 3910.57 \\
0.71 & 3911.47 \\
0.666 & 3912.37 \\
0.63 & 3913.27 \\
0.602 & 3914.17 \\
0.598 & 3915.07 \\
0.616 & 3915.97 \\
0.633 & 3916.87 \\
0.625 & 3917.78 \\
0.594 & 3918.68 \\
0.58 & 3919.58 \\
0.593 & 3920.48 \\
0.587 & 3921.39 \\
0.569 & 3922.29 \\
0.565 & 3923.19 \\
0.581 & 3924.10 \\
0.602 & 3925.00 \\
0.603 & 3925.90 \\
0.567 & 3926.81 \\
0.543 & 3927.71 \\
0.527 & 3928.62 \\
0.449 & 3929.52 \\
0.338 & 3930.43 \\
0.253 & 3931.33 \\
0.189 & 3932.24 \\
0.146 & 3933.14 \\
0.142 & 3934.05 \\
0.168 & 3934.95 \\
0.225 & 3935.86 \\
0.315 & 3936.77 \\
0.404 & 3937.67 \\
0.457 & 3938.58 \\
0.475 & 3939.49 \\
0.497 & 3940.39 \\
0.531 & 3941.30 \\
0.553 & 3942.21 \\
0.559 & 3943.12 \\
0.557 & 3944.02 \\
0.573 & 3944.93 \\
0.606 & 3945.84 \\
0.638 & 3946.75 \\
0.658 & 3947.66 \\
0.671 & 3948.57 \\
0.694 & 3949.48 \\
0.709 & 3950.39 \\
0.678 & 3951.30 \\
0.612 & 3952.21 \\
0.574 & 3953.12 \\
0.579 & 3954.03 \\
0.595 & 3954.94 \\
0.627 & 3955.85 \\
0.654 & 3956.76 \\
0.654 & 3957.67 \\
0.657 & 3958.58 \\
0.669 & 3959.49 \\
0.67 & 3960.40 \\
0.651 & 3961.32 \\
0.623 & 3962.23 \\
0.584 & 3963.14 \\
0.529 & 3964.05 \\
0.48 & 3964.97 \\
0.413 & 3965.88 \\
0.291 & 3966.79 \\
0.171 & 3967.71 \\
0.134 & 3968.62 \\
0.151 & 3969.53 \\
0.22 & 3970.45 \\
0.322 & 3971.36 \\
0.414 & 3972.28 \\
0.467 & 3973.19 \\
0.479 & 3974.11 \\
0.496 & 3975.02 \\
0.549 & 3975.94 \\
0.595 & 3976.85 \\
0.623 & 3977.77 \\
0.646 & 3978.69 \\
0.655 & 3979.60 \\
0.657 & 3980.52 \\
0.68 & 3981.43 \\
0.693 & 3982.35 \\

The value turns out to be 4.2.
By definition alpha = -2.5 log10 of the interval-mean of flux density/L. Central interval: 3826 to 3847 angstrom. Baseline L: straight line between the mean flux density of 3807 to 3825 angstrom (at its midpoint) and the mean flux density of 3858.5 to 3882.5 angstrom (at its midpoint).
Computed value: 0.20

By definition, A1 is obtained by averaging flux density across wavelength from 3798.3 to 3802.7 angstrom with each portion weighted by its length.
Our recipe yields 0.497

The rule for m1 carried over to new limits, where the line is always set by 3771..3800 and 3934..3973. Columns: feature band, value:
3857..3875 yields -3.19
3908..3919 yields -2.45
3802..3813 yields -0.04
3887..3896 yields 1.16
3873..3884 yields -2.65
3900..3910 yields -2.32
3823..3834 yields 0.02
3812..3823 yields -1.03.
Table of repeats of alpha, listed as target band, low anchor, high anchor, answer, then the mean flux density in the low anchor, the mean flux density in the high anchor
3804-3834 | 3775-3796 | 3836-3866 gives 0.053 mag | 0.607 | 0.603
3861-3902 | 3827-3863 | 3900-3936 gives -0.061 mag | 0.572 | 0.545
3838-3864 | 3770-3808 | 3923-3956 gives -0.152 mag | 0.563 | 0.497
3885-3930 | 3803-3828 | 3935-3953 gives -0.039 mag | 0.59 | 0.54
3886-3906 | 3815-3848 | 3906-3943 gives -0.051 mag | 0.545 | 0.51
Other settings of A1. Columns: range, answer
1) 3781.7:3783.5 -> 0.765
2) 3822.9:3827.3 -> 0.6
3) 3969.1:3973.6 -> 0.314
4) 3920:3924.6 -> 0.579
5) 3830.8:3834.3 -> 0.482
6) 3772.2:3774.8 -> 0.635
